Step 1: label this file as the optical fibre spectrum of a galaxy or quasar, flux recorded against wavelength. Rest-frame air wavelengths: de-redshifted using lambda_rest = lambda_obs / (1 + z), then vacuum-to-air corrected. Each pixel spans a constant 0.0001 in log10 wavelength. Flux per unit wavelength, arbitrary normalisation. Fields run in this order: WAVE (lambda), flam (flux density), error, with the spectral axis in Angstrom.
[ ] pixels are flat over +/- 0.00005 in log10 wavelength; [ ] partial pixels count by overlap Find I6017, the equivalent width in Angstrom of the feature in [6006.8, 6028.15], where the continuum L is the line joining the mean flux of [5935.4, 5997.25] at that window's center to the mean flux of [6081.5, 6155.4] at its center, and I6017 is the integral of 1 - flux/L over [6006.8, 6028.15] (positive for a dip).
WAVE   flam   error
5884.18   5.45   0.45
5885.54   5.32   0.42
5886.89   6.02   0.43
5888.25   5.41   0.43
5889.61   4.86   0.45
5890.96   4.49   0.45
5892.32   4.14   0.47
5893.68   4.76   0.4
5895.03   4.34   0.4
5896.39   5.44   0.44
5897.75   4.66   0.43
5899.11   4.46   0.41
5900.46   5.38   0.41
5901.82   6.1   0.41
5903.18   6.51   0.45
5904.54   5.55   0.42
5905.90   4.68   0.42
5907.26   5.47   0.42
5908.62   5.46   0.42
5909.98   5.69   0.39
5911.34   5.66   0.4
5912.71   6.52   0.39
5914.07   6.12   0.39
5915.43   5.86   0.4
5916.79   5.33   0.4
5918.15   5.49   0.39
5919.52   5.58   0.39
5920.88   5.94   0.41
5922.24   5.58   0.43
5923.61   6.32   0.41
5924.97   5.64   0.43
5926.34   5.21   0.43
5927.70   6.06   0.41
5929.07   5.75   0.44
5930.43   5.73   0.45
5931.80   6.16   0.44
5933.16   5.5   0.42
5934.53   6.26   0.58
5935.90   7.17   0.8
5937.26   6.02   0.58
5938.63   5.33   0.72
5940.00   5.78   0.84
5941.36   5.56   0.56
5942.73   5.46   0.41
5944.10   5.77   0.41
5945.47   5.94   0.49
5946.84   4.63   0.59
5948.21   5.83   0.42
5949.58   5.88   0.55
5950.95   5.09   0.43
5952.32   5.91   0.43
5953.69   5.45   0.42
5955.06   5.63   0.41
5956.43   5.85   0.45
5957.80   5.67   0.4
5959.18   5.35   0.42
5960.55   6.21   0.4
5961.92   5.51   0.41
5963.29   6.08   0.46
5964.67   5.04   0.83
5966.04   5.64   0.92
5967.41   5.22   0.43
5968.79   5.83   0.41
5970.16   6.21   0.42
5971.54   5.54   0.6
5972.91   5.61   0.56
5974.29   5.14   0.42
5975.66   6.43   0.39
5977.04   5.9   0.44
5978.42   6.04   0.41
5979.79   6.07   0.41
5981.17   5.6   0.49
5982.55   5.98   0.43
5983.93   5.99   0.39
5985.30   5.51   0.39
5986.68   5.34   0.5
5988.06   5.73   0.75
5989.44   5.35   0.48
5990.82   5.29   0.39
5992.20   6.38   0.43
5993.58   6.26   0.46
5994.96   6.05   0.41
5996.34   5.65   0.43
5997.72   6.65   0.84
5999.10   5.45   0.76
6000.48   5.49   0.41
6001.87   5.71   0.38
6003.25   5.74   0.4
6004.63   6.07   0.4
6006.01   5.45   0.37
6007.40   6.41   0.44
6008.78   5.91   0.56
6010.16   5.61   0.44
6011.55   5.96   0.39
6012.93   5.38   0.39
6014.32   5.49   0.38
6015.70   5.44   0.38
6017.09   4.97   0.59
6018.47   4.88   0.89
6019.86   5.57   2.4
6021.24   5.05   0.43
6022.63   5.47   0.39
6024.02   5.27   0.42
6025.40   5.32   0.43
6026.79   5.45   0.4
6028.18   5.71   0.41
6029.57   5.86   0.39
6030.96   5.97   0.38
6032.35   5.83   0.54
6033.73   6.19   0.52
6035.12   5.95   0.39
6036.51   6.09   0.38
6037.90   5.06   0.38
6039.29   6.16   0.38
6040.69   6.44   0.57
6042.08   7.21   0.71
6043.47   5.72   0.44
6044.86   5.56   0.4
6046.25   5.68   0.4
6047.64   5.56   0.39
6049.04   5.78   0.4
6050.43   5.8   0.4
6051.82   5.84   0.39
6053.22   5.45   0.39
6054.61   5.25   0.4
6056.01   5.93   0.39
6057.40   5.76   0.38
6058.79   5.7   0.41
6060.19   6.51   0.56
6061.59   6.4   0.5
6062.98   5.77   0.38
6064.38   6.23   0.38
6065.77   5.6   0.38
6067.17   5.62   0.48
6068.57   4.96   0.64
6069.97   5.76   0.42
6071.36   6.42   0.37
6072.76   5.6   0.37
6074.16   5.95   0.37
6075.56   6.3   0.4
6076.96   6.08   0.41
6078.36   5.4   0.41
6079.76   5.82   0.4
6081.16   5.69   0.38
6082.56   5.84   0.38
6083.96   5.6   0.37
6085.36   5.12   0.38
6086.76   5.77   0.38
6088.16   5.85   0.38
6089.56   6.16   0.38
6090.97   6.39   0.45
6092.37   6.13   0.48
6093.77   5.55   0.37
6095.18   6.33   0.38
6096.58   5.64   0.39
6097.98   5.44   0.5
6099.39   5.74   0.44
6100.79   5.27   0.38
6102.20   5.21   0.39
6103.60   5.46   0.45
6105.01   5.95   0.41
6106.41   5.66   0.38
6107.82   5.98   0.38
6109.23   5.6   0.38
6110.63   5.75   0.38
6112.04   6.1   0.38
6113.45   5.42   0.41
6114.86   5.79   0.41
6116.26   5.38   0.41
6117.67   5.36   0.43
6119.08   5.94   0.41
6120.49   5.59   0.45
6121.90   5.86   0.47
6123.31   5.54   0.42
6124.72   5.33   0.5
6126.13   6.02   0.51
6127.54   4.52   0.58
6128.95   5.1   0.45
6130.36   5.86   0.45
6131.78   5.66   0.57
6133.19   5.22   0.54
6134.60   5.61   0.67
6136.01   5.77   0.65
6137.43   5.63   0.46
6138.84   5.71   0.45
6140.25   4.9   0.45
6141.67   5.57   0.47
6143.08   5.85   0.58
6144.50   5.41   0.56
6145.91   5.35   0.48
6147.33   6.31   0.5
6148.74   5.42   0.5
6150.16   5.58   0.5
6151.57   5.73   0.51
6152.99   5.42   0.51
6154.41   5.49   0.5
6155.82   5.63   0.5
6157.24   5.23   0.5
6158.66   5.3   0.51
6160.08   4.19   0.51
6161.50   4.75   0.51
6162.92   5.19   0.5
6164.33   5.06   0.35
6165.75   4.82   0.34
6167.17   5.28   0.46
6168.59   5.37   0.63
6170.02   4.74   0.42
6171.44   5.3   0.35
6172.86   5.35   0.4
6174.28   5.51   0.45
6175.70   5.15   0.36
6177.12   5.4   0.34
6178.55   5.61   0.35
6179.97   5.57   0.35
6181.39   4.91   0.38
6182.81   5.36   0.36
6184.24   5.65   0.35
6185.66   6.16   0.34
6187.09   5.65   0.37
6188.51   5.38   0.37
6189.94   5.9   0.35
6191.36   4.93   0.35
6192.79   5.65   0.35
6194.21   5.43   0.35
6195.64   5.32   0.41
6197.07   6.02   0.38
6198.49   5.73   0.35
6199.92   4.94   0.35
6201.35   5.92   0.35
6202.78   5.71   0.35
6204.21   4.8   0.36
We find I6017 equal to 0.8 Angstrom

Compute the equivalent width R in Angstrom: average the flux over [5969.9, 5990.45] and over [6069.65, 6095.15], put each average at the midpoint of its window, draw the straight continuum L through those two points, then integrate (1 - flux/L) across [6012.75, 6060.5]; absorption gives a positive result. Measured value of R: 1.0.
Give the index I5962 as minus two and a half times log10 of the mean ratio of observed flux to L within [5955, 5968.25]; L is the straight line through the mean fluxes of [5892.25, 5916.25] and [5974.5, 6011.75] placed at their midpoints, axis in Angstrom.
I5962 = 0.01 mag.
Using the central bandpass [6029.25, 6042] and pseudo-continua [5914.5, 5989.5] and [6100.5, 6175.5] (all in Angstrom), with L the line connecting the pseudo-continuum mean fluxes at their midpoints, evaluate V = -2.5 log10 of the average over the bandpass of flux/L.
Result -0.08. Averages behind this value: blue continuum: 5.73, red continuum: 5.45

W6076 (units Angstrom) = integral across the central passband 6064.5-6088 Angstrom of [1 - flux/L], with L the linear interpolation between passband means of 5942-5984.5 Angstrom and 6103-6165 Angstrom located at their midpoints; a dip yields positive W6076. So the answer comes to -0.71 Angstrom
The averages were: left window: 5.69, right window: 5.5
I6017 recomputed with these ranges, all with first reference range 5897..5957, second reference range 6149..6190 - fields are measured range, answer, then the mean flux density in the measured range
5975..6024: -1.2 Angstrom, 5.71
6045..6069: -1.2 Angstrom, 5.76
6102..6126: -1.1 Angstrom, 5.66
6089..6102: -0.9 Angstrom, 5.82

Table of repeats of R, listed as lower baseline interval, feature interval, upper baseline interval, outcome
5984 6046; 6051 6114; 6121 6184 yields -2.50 Angstrom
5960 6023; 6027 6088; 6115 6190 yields -2.66 Angstrom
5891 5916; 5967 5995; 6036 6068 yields -0.80 Angstrom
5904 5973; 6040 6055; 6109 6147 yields -0.63 Angstrom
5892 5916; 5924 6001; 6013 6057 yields -3.23 Angstrom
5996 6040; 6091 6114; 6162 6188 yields -1.00 Angstrom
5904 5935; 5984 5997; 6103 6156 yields -0.15 Angstrom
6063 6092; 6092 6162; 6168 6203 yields 1.33 Angstrom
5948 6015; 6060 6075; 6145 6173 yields -0.97 Angstrom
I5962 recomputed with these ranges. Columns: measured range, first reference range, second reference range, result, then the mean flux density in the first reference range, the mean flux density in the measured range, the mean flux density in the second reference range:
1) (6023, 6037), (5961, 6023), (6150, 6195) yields -0.03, 5.69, 5.75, 5.33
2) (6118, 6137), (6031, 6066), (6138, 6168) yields -0.01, 5.91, 5.54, 5.35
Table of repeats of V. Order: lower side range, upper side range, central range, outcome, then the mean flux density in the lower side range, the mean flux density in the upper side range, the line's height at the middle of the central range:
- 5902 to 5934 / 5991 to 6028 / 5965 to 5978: -0.005 mag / 5.74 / 5.65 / 5.69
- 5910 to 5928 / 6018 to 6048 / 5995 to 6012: -0.019 mag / 5.78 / 5.74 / 5.75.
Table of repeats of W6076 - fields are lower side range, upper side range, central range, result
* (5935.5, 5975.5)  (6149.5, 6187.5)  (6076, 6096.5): -1.5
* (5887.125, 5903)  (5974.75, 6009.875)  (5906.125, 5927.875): -2.2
